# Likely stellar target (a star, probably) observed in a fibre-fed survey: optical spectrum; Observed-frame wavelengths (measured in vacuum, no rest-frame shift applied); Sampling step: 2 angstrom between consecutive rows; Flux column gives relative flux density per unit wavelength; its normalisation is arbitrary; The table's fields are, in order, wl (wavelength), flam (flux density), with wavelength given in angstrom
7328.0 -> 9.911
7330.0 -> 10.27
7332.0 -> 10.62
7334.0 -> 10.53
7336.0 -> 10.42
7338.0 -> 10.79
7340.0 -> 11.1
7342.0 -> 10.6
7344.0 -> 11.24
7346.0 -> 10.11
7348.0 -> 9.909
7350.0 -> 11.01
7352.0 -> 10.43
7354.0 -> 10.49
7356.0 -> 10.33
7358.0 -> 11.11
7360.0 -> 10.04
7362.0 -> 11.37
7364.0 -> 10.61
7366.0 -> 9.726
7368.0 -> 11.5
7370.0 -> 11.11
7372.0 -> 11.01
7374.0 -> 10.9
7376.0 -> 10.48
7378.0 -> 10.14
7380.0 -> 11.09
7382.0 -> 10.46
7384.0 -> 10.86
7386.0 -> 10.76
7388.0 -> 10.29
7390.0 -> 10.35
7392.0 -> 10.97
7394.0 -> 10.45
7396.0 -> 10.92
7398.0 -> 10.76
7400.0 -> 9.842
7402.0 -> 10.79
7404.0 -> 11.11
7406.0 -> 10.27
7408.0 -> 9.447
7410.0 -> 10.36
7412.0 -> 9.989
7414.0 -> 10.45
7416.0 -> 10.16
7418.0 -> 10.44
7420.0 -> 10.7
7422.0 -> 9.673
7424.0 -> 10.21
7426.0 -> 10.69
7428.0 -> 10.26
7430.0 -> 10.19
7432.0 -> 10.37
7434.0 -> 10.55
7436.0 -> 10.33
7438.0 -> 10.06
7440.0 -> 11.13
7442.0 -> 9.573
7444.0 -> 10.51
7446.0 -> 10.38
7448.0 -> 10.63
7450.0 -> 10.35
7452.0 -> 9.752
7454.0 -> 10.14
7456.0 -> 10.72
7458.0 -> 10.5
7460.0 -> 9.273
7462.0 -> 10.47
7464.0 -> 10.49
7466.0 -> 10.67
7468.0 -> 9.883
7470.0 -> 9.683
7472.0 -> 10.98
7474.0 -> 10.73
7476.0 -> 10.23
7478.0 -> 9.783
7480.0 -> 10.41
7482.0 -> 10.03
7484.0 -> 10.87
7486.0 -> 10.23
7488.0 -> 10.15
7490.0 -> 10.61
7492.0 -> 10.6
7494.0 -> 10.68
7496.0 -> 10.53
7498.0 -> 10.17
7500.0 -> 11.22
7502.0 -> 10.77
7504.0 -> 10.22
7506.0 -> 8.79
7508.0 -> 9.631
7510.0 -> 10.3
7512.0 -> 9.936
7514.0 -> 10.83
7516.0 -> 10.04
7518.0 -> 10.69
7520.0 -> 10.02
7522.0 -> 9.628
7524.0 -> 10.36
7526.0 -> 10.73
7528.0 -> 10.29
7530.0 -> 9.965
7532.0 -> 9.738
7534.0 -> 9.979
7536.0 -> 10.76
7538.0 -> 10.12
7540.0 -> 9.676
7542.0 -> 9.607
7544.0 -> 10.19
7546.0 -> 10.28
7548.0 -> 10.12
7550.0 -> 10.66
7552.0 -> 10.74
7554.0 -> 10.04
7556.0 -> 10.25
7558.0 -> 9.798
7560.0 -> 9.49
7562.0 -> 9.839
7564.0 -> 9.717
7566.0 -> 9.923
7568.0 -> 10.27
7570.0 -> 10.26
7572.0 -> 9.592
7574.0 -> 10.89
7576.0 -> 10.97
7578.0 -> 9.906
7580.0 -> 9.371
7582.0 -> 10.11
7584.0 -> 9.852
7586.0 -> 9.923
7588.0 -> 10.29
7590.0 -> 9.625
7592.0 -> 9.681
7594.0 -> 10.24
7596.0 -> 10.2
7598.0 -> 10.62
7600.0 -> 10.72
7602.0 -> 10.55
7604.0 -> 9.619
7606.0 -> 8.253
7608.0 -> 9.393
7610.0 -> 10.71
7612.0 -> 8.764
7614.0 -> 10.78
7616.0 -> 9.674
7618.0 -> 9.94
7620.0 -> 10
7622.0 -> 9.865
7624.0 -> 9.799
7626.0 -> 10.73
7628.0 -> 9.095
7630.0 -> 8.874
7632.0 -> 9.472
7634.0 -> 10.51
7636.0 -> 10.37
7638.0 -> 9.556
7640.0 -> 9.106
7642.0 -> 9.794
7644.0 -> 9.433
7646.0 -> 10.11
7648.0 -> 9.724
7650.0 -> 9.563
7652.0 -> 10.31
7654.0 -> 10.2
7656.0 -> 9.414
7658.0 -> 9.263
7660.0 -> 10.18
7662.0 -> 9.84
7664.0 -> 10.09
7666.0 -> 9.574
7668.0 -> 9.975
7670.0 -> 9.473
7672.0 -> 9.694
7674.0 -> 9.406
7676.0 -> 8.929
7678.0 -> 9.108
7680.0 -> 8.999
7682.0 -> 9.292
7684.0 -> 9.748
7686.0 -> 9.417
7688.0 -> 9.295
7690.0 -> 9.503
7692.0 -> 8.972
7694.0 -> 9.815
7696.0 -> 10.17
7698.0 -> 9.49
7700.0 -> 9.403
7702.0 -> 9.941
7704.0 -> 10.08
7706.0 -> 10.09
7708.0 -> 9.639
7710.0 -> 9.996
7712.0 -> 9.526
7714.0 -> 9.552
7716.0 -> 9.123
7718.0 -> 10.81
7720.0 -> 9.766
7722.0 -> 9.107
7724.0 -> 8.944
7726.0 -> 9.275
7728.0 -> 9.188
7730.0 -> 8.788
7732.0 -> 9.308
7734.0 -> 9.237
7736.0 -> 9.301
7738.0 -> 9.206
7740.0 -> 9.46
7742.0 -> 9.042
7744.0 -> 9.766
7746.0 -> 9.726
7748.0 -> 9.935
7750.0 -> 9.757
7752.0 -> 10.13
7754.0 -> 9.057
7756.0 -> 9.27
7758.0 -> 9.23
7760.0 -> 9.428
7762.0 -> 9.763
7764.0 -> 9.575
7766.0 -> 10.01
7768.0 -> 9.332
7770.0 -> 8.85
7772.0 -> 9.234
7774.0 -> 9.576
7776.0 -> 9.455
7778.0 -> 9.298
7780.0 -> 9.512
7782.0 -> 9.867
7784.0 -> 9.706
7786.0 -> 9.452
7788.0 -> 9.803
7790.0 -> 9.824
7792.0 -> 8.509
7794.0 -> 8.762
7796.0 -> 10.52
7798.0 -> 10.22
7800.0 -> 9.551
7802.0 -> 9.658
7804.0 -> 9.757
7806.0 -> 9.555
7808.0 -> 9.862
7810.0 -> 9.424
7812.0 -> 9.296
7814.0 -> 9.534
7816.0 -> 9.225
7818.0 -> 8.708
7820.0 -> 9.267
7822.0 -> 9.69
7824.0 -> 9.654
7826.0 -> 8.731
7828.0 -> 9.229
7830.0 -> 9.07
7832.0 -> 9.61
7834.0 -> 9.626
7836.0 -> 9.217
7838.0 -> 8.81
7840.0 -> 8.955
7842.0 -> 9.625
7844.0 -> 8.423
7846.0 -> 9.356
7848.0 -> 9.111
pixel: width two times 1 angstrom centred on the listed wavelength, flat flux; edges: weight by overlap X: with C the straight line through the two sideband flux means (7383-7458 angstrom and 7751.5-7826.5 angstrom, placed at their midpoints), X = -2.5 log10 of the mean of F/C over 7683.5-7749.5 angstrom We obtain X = 0.01 mag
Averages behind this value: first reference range 10.4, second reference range 9.48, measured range 9.53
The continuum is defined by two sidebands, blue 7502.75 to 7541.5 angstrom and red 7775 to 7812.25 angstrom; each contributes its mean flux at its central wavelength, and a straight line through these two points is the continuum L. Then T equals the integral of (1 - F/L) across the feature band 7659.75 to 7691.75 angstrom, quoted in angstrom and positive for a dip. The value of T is 0.98 angstrom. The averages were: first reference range 10.1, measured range 9.5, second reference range 9.59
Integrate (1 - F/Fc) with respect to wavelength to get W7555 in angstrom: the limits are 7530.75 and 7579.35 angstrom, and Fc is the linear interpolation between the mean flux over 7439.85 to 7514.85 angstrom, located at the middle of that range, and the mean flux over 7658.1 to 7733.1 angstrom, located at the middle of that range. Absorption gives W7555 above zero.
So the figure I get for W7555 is -0.4 angstrom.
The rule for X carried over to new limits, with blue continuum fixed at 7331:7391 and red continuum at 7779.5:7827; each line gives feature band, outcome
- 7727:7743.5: 0.05 mag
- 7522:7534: 0.01 mag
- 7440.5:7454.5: 0.02 mag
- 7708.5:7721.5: 0.00 mag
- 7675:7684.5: 0.07 mag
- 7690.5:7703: 0.02 mag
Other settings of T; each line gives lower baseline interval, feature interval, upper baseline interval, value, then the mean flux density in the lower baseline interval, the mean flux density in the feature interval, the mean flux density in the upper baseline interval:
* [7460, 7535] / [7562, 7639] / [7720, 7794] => -0.17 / 10.3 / 9.95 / 9.41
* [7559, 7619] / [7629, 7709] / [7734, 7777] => 0.72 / 9.97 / 9.65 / 9.48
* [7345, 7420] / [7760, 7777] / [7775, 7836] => 0.17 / 10.5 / 9.47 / 9.47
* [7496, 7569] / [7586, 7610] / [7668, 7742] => -0.18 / 10.1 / 9.96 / 9.47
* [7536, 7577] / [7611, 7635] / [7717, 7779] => 0.26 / 10.1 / 9.79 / 9.45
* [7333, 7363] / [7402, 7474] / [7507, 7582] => 0.62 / 10.6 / 10.3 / 10.1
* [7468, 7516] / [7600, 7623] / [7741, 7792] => 0.34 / 10.3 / 9.82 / 9.52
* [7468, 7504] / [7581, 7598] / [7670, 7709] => -0.10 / 10.4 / 10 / 9.52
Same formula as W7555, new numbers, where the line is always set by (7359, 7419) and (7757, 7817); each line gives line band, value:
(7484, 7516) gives -0.2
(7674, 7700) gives 1.0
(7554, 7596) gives 0.3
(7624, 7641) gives 0.4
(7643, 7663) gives 0.1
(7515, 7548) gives 0.2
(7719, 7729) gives 0.4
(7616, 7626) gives 0.0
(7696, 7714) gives -0.1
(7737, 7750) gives 0.1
